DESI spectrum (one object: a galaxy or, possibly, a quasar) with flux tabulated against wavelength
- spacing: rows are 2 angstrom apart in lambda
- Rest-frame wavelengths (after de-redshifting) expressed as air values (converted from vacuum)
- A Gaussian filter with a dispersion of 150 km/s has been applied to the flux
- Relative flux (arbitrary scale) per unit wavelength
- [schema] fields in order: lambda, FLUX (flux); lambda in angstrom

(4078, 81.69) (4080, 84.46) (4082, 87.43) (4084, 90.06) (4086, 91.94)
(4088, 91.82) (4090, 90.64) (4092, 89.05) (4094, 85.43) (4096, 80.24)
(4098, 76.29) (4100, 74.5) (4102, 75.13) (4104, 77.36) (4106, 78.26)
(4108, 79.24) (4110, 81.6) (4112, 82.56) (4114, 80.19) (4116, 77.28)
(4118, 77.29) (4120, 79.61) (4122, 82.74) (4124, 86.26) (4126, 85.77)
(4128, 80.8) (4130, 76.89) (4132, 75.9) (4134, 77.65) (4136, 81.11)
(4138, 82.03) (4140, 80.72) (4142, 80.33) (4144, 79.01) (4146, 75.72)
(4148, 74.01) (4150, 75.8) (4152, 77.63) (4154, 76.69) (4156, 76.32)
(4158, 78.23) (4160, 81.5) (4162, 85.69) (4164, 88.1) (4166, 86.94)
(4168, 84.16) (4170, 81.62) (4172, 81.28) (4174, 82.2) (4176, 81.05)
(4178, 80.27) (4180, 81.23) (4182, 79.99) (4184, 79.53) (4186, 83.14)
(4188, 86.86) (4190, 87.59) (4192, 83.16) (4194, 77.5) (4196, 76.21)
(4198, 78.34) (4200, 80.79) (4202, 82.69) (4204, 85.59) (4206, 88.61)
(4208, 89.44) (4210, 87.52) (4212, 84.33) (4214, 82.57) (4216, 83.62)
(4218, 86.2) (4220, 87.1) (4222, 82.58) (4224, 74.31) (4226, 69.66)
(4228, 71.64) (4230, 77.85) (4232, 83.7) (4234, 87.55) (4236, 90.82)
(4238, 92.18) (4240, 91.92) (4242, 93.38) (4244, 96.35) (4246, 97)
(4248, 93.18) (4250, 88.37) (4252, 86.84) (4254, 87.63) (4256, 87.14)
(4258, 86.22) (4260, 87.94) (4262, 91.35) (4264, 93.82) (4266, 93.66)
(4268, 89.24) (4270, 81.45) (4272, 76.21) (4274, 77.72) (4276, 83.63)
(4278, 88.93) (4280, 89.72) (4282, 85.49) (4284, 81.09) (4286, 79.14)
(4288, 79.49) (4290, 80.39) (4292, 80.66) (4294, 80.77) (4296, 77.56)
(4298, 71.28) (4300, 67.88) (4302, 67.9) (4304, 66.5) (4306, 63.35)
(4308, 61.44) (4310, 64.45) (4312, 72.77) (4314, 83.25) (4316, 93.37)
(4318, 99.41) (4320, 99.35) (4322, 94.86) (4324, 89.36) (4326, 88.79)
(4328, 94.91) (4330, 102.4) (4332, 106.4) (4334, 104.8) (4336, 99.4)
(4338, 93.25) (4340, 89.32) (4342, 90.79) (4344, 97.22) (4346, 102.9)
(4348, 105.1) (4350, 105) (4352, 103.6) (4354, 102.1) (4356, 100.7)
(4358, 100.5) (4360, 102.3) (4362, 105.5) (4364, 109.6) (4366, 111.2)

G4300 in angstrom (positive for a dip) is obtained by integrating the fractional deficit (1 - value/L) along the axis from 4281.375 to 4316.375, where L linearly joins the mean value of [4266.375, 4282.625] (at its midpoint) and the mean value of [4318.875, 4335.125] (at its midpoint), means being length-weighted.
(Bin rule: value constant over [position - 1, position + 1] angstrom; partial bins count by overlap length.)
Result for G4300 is 6.0 angstrom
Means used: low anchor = 84.4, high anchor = 97.6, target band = 74.9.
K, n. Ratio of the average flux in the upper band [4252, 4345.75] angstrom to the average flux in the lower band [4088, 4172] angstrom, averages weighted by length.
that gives 1.06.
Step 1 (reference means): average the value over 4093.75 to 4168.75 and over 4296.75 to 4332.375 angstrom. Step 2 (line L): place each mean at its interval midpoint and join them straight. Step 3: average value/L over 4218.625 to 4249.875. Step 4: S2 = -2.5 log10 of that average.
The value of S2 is -0.06 mag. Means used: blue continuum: 79.8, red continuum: 82.2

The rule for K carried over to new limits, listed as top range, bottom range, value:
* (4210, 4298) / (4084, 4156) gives 1.05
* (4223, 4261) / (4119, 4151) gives 1.09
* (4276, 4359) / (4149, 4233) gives 1.08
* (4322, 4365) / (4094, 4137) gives 1.25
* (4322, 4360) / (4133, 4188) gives 1.23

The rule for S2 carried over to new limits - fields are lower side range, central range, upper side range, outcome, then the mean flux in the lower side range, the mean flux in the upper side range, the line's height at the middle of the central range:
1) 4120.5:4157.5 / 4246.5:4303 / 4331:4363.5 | 0.12 mag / 79.2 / 101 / 93.2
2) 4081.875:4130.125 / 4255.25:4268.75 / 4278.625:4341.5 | -0.08 mag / 82.3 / 84.2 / 83.8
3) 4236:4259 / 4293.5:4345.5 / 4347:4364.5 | 0.16 mag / 90.9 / 104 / 99.4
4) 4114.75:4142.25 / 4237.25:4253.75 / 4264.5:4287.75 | -0.11 mag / 80.3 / 84.3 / 83.4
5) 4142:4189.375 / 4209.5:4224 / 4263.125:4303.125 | -0.04 mag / 80.8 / 81.2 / 81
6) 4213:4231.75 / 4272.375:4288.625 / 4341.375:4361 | 0.08 mag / 79.7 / 101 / 89.4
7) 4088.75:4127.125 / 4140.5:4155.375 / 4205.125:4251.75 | 0.08 mag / 81.1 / 86.1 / 82.8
